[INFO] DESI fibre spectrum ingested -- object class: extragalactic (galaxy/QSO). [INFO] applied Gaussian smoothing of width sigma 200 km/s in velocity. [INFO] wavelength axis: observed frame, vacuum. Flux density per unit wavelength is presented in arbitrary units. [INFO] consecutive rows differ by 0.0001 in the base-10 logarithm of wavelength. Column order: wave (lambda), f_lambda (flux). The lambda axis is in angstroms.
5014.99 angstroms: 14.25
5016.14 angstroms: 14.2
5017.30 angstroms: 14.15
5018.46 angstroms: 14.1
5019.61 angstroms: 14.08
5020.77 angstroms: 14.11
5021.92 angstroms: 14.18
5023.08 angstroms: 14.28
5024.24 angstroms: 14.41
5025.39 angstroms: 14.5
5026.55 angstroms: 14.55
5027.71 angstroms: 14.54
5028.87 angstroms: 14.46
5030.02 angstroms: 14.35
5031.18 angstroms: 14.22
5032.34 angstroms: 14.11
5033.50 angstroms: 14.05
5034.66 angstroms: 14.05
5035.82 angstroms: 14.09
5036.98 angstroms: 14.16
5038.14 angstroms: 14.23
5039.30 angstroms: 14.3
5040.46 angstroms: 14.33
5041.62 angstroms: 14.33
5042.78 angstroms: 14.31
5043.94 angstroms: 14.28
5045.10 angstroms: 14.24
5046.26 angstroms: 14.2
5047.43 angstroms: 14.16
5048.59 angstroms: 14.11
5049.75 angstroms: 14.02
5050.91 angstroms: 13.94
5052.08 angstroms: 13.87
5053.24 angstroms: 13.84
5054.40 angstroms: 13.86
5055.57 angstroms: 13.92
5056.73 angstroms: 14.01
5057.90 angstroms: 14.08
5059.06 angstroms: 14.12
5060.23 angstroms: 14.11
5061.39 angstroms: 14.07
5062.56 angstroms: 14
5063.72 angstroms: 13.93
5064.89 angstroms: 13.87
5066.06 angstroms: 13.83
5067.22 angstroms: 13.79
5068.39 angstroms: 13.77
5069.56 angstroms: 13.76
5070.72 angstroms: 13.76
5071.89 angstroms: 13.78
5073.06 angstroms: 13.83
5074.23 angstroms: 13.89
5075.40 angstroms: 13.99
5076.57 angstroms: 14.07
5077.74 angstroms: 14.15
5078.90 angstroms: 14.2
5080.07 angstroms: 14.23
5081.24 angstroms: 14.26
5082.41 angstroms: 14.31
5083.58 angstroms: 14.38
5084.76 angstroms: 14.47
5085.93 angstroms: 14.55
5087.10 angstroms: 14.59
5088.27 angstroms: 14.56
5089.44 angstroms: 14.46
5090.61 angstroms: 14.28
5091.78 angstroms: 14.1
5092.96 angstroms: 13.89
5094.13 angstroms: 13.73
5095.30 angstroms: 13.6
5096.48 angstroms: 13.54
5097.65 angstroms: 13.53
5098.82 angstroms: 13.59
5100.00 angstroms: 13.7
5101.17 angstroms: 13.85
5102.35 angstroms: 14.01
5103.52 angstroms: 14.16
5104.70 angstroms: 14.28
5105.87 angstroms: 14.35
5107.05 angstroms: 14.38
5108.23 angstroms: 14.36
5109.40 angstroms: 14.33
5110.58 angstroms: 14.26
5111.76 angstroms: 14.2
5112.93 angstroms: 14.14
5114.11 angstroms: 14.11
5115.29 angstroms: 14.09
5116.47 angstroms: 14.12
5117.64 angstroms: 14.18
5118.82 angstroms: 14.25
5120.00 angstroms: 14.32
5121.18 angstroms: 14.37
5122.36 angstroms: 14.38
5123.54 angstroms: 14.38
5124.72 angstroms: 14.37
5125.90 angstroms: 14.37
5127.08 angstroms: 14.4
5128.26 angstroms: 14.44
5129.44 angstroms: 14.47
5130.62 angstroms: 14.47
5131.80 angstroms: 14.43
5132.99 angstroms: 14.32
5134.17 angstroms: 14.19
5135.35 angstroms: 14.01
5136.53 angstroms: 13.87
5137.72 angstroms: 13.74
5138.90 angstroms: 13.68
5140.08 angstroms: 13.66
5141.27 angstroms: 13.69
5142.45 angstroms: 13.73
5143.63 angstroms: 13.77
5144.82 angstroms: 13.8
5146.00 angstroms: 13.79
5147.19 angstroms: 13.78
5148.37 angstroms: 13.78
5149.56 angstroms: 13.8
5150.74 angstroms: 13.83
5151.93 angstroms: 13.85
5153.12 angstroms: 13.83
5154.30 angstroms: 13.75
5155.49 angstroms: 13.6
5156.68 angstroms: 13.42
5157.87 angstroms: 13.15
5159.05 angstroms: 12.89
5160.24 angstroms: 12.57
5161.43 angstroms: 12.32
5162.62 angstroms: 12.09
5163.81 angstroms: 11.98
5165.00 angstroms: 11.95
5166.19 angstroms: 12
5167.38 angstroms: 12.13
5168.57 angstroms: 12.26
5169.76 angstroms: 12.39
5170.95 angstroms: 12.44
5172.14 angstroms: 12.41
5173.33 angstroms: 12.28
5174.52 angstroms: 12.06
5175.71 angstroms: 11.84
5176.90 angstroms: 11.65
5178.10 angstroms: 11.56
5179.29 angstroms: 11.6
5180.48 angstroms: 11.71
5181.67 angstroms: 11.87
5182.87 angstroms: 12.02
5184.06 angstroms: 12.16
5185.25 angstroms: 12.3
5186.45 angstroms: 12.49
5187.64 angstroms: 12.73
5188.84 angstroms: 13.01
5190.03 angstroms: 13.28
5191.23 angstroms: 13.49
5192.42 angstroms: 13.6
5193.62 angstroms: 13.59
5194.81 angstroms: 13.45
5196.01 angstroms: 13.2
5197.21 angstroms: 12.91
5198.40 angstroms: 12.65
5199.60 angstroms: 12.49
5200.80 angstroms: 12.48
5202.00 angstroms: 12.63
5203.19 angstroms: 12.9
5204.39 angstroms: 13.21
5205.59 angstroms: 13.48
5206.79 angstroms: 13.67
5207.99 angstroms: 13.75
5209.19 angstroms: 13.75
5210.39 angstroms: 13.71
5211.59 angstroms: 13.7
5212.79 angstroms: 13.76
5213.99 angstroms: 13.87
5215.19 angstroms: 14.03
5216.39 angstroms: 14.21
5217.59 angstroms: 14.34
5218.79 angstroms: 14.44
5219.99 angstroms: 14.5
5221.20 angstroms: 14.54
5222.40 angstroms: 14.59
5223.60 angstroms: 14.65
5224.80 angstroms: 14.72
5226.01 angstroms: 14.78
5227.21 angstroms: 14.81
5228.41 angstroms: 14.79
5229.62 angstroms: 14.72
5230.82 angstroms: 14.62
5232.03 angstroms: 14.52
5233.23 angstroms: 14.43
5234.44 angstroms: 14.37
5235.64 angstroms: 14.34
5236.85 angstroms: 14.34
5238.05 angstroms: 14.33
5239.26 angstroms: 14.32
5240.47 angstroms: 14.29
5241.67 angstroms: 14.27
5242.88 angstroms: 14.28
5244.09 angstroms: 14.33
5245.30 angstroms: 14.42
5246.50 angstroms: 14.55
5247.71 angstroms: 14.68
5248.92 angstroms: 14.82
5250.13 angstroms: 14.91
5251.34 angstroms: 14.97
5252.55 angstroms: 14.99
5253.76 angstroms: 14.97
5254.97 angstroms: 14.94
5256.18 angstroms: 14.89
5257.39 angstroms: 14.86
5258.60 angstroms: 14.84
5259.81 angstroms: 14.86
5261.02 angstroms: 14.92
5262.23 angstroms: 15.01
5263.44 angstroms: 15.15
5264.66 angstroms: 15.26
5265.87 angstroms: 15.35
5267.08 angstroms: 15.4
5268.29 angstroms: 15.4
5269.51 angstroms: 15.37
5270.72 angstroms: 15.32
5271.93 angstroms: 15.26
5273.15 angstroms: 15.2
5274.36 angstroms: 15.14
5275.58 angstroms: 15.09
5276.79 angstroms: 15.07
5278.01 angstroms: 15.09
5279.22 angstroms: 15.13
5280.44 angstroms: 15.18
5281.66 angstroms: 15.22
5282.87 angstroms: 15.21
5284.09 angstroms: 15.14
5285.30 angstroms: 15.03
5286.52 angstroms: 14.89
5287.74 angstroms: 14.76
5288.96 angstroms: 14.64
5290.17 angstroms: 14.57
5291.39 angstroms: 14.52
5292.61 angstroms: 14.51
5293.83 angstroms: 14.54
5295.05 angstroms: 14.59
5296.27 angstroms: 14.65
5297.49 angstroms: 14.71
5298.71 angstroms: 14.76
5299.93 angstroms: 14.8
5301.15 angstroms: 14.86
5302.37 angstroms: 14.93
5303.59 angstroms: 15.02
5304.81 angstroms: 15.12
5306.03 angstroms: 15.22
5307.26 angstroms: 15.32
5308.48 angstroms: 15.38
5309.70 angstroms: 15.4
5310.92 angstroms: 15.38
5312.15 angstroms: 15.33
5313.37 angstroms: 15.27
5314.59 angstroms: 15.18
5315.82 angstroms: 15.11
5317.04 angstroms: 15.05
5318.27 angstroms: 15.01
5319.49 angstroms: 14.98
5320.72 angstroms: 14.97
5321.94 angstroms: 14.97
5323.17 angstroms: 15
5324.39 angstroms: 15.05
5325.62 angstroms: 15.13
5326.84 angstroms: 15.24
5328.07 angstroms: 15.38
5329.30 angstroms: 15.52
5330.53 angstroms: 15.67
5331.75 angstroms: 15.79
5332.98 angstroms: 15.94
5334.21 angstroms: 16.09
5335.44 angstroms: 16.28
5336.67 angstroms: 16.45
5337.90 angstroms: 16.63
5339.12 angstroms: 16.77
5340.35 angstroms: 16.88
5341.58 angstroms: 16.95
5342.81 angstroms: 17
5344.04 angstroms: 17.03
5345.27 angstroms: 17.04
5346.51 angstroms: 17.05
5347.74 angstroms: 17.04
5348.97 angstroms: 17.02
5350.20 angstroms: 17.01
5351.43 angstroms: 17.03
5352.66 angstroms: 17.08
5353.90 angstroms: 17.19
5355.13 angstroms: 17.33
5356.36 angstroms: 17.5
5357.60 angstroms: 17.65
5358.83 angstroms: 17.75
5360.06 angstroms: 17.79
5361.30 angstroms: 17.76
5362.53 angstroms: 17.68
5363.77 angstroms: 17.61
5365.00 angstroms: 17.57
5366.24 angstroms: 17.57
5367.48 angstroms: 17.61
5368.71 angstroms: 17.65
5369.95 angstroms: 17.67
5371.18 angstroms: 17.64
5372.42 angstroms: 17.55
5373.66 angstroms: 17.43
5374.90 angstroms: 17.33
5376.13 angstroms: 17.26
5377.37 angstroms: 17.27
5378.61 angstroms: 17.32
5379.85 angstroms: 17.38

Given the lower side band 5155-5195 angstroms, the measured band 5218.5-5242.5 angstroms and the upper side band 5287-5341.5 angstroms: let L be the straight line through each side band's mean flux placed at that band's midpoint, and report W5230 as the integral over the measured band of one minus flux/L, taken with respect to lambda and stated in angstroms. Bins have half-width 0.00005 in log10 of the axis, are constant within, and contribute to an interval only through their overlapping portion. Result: -1.6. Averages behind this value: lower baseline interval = 12.5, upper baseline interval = 15.3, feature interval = 14.5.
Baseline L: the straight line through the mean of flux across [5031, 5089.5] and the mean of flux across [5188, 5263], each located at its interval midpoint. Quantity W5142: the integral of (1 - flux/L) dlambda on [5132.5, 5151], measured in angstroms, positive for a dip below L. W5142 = 0.4 angstroms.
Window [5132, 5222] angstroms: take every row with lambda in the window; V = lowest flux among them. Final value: 11.56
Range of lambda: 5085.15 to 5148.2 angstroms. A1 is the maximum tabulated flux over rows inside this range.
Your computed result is 14.59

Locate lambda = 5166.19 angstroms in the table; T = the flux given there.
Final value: 12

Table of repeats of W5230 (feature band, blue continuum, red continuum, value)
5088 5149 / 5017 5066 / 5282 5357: 2.0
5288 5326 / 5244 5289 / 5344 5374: 2.6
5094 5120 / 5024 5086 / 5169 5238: -0.4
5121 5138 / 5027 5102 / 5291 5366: 0.3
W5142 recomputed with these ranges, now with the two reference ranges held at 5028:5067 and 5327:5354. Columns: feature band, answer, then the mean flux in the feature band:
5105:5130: 0.7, 14.3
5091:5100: 0.5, 13.7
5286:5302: 1.5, 14.7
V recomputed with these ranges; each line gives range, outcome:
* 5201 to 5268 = 12.63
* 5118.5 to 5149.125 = 13.66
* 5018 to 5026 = 14.08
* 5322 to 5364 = 15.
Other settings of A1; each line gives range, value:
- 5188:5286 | 15.4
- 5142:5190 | 13.85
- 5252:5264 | 15.15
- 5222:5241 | 14.81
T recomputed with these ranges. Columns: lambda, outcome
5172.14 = 12.41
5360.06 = 17.79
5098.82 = 13.59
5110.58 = 14.26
